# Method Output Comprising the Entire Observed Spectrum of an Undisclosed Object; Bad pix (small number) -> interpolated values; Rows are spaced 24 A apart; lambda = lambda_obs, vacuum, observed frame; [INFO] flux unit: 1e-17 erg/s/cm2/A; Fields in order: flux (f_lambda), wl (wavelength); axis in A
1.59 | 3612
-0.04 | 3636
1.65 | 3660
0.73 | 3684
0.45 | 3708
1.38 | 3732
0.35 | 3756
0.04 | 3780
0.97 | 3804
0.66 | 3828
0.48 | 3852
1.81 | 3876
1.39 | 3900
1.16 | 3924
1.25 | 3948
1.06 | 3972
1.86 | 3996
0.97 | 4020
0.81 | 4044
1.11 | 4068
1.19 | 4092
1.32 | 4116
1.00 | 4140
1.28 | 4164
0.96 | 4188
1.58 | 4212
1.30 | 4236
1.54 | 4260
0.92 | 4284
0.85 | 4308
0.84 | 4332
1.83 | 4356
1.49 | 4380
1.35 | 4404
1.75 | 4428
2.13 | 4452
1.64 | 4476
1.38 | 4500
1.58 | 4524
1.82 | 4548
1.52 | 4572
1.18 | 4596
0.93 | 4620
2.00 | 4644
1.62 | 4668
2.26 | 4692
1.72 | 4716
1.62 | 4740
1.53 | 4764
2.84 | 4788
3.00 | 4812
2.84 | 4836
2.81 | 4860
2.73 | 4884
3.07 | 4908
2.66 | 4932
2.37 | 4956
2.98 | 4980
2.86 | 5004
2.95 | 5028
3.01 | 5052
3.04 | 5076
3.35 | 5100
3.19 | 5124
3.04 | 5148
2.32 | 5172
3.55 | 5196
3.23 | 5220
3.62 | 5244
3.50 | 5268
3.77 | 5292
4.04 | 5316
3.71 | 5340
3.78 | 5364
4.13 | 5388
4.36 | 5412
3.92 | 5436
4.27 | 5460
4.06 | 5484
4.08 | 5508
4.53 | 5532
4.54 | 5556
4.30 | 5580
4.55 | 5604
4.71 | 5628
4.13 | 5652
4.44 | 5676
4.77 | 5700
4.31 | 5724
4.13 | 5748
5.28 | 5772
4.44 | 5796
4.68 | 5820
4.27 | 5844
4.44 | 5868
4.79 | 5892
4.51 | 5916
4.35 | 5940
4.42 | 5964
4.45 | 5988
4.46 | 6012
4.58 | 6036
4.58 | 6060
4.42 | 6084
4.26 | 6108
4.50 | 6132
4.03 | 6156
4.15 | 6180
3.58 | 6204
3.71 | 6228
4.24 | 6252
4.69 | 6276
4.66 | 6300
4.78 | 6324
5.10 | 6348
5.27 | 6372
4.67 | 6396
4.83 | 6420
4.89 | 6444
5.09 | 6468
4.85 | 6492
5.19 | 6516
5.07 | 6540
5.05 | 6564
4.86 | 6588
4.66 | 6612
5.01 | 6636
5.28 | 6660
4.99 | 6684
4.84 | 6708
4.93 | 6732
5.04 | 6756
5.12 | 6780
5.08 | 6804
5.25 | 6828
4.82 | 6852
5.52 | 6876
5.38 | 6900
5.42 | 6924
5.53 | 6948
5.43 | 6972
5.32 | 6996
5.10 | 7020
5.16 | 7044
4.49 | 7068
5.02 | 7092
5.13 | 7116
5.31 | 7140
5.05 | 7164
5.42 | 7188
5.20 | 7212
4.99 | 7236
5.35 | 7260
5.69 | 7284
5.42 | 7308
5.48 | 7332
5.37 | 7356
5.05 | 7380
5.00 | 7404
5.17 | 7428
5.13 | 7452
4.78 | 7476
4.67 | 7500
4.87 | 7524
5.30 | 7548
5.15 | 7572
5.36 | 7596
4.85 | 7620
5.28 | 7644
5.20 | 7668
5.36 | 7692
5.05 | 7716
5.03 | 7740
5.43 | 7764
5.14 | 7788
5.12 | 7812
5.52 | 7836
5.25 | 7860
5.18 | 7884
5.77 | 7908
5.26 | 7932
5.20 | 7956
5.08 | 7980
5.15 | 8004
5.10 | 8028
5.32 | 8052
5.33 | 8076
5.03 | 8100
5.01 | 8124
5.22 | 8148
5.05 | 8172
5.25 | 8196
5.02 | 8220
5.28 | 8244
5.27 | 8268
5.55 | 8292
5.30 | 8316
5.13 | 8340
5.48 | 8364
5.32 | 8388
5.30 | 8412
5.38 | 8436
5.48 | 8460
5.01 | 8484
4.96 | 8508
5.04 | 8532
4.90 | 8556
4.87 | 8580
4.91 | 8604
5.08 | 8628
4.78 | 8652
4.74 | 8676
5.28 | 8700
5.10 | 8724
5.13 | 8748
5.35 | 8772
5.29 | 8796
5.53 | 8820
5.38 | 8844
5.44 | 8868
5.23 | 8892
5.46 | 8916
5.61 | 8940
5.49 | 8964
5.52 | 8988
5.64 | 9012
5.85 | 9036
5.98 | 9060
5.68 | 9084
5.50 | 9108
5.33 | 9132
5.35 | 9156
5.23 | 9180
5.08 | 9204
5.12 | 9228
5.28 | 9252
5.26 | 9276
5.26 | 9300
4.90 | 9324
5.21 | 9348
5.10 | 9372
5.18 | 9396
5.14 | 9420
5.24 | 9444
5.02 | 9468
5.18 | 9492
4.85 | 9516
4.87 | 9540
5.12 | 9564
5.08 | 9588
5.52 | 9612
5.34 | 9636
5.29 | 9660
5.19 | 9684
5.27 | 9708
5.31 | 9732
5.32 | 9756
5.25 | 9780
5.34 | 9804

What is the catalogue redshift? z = 0.200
